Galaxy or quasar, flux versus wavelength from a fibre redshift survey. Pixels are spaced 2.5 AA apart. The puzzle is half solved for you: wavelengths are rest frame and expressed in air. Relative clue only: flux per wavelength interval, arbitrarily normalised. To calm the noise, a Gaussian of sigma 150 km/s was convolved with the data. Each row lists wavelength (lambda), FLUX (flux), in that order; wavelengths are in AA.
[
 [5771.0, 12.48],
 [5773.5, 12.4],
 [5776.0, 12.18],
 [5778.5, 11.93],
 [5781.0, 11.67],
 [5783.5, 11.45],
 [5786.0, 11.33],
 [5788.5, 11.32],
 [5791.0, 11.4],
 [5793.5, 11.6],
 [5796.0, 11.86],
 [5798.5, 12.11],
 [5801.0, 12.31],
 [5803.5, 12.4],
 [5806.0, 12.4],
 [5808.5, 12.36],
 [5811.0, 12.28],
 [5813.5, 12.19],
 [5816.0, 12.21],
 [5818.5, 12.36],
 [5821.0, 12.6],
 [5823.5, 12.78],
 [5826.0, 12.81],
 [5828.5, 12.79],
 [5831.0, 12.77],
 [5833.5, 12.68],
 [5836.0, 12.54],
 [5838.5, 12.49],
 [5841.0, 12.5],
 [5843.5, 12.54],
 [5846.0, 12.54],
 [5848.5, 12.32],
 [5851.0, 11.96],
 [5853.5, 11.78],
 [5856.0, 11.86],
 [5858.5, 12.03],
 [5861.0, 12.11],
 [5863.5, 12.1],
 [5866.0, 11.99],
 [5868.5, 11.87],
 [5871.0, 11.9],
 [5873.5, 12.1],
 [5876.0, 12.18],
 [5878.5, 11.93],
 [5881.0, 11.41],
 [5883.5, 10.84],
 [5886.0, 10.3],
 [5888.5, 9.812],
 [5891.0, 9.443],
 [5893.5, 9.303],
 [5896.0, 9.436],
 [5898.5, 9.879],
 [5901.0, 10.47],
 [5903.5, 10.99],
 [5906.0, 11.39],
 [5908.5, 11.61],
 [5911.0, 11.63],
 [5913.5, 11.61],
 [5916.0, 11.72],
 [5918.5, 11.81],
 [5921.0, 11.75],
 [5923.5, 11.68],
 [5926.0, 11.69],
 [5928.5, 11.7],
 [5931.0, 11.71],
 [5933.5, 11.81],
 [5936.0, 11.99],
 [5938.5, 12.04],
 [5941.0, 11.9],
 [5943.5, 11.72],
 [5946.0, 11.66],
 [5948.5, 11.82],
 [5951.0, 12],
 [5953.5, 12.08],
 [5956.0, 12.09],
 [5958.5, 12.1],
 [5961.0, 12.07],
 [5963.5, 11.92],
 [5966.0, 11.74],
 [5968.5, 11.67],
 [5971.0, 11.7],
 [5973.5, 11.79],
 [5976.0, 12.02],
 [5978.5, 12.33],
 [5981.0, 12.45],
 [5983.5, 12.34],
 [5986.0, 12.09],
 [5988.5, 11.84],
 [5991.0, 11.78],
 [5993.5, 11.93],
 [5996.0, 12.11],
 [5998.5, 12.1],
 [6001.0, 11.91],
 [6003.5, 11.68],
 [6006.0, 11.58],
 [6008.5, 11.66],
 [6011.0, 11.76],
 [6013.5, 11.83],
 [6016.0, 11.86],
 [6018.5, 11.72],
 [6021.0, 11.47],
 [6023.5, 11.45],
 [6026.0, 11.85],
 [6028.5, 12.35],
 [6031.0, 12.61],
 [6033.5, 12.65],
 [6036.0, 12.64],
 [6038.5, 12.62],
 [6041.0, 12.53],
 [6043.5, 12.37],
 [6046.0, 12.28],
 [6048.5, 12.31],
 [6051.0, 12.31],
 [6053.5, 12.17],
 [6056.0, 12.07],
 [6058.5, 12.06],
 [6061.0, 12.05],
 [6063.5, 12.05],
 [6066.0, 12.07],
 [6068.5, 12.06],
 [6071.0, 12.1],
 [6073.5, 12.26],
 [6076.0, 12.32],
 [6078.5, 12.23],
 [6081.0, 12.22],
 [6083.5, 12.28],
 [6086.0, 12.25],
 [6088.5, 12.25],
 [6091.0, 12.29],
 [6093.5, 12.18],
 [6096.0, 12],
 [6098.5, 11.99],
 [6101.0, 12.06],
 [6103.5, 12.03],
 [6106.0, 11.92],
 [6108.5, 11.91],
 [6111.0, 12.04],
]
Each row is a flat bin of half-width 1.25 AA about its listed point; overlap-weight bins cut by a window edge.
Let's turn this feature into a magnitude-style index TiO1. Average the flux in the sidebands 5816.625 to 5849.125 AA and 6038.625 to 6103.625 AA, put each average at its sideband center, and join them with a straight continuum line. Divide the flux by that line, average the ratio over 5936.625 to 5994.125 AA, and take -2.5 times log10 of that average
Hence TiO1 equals 0.04 mag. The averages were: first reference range 12.6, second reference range 12.2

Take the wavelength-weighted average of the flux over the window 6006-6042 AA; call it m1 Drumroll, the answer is 12.1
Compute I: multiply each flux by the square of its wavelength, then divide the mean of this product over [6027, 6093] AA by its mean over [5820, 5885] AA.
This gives 1.08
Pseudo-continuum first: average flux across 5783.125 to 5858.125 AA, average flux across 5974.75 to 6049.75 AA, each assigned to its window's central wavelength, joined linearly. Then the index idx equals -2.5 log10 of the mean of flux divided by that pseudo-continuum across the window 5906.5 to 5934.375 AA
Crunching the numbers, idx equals 0.04 mag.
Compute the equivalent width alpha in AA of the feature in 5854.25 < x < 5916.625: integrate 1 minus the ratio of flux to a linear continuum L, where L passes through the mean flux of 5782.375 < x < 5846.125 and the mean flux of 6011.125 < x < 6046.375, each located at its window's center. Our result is 5.2 AA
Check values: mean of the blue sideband 12.3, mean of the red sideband 12.1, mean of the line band 11.2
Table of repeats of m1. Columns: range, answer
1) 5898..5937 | 11.5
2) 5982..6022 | 11.9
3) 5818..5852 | 12.6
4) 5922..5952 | 11.8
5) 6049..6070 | 12.1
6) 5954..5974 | 11.9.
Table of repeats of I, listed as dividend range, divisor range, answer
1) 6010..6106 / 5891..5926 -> 1.16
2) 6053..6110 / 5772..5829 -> 1.10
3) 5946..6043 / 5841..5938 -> 1.08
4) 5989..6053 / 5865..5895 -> 1.14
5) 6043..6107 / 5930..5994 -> 1.06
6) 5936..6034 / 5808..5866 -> 1.01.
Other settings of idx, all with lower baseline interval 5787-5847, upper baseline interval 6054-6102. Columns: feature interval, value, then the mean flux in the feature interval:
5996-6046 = 0.013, 12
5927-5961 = 0.030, 11.9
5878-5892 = 0.162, 10.6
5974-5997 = 0.011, 12.1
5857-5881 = 0.027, 12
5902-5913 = 0.079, 11.4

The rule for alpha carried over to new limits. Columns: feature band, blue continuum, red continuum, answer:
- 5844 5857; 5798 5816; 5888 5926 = -0.5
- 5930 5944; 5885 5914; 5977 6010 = -1.0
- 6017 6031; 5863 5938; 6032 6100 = 0.2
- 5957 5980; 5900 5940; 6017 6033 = -0.3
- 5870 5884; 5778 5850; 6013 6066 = 0.5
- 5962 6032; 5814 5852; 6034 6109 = 2.2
